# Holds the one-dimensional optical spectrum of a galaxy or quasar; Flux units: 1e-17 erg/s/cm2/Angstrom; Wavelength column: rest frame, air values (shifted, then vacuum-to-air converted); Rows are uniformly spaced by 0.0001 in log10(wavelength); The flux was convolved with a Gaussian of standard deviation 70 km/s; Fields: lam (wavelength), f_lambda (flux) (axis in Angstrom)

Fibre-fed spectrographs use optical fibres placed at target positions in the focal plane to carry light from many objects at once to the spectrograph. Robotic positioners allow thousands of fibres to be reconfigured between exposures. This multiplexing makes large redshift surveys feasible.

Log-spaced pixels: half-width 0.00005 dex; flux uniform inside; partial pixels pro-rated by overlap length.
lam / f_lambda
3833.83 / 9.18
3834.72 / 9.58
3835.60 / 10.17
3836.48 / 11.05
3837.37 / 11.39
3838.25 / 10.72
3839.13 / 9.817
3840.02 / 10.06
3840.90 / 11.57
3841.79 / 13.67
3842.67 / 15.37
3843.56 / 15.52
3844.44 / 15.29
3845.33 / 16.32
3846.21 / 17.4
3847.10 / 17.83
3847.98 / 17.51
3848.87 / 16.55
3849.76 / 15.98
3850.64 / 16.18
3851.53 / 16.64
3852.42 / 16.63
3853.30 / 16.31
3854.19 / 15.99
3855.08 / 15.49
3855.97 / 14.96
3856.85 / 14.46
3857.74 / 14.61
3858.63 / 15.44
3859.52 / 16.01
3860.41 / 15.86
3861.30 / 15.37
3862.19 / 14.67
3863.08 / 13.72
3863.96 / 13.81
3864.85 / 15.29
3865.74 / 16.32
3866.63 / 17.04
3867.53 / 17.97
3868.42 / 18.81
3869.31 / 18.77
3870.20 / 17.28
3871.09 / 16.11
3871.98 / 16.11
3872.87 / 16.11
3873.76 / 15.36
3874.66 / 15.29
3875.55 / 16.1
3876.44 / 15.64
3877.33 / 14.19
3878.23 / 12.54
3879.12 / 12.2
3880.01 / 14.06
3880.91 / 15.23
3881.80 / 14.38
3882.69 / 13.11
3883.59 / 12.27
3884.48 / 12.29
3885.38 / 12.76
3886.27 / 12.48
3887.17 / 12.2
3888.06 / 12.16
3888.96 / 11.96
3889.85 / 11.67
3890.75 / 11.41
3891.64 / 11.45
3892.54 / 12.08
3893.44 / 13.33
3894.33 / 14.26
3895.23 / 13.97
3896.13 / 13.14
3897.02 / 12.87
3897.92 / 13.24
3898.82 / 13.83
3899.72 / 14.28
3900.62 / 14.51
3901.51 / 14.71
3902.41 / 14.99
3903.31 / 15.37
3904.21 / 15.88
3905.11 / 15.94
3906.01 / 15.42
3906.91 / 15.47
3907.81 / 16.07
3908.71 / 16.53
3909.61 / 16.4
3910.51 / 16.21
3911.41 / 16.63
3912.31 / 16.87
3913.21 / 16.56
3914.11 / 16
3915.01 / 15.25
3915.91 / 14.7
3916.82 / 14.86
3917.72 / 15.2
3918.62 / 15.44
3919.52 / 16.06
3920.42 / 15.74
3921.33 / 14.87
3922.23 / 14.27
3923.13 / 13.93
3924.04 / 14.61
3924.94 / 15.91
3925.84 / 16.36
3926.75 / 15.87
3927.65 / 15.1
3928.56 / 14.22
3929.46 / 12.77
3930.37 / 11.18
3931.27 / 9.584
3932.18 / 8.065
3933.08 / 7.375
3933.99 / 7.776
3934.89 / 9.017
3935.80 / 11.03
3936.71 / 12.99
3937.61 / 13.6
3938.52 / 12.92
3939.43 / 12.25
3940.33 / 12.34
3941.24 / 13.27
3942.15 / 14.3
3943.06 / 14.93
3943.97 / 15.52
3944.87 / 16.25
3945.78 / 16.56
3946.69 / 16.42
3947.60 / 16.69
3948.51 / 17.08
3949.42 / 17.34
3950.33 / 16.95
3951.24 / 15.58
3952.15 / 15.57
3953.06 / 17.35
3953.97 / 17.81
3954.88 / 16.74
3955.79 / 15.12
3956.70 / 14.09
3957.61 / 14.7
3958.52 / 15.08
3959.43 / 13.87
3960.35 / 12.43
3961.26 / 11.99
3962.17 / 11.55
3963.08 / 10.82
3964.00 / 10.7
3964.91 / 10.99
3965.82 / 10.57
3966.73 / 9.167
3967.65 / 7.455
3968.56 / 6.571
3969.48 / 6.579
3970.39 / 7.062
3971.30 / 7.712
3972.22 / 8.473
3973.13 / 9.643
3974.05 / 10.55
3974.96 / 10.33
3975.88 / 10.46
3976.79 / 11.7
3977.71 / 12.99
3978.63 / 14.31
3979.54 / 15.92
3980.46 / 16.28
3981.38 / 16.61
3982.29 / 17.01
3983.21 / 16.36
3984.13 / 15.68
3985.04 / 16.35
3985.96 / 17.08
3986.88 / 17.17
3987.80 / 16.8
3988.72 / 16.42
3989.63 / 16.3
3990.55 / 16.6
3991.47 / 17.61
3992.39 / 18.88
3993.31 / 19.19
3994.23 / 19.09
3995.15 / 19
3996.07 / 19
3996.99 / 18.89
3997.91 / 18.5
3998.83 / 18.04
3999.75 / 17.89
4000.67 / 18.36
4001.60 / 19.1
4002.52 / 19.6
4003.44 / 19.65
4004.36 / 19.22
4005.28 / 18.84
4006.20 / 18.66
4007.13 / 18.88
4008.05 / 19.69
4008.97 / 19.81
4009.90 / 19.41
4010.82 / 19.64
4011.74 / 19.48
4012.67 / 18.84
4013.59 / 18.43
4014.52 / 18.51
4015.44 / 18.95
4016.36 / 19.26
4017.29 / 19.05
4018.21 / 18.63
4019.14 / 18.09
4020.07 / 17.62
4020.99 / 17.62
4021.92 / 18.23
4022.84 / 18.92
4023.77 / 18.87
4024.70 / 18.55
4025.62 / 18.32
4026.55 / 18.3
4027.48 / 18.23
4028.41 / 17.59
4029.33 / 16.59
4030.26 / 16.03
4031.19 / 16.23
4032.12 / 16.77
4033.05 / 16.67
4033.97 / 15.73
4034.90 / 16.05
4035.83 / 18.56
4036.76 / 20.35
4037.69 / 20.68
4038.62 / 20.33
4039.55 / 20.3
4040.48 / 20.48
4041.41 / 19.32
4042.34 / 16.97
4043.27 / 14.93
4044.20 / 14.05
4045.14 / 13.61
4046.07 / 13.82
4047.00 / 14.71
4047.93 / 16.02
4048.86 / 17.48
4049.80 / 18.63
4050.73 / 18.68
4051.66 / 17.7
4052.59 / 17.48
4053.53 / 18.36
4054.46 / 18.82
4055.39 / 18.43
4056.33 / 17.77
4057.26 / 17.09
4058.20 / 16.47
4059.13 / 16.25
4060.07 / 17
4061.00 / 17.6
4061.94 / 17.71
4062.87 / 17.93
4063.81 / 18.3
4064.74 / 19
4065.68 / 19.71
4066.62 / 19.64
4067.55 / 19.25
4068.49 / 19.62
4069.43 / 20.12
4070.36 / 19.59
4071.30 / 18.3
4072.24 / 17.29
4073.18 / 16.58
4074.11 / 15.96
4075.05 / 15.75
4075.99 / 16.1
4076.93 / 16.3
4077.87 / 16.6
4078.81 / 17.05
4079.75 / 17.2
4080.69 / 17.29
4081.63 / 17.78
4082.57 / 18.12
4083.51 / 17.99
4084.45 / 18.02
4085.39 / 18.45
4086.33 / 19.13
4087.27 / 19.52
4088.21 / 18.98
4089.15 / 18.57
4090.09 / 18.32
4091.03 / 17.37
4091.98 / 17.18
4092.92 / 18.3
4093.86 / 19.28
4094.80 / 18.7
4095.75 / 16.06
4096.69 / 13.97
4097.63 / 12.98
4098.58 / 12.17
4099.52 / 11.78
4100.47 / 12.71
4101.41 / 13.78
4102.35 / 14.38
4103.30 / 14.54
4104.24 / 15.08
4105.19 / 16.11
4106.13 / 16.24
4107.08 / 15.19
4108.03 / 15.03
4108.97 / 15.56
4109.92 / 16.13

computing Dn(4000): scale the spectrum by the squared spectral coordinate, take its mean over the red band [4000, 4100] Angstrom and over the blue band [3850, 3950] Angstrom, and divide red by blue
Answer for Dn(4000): 1.3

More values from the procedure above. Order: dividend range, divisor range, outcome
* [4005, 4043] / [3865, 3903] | 1.39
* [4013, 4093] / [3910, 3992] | 1.36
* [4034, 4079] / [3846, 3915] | 1.29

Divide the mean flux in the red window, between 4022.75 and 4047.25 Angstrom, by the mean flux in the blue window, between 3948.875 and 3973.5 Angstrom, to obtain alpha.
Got 1.42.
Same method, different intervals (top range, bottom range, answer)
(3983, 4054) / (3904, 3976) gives 1.33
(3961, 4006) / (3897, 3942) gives 1.04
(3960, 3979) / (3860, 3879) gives 0.64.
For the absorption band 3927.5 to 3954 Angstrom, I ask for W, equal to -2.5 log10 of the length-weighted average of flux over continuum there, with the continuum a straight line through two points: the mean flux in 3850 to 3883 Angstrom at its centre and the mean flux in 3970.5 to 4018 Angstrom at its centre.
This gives 0.192 mag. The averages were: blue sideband 15.5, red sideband 16.8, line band 13.6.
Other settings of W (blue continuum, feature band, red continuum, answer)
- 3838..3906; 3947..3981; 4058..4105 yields 0.23 mag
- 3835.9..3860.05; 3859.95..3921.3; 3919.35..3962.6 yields -0.02 mag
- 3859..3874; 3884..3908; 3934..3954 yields 0.15 mag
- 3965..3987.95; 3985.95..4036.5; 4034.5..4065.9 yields -0.23 mag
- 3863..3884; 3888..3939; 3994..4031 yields 0.17 mag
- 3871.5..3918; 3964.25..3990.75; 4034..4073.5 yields 0.27 mag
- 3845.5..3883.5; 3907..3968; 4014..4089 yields 0.17 mag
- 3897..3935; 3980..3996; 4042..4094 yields -0.09 mag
